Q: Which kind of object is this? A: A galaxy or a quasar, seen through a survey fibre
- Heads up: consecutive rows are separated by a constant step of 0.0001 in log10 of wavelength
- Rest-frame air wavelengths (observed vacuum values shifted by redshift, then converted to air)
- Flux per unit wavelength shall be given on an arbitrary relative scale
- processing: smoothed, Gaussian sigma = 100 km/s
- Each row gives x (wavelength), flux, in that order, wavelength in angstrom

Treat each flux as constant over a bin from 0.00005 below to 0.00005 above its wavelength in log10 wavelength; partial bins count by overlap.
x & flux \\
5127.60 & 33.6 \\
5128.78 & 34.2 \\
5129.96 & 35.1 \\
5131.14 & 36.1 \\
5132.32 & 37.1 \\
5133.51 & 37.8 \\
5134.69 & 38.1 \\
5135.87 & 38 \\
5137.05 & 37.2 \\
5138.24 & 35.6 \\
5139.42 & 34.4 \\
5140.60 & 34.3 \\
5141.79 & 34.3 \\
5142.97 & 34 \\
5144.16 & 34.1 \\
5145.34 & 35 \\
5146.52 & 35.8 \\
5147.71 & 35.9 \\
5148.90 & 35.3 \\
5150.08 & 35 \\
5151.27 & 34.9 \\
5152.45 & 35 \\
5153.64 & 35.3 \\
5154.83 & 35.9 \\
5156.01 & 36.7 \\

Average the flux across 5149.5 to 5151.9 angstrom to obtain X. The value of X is 35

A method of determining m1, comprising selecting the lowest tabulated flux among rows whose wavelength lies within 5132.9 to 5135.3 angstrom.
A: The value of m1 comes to 37.8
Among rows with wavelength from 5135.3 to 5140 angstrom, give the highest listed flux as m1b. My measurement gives 38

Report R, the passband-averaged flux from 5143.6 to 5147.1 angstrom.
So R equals 35.1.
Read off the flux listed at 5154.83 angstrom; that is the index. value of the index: 35.9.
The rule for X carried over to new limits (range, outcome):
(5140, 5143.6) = 34.2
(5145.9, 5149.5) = 35.7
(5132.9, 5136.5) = 37.9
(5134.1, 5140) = 36.7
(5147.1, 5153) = 35.2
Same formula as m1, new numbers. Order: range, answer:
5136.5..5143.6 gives 34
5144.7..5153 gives 34.9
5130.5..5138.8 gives 35.6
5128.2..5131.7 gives 34.2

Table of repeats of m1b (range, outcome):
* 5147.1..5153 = 35.9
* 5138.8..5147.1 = 35.8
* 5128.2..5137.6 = 38.1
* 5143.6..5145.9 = 35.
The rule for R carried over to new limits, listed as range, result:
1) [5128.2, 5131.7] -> 35.2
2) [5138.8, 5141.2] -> 34.4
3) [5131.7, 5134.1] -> 37.3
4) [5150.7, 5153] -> 35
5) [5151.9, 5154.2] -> 35.1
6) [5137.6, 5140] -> 35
